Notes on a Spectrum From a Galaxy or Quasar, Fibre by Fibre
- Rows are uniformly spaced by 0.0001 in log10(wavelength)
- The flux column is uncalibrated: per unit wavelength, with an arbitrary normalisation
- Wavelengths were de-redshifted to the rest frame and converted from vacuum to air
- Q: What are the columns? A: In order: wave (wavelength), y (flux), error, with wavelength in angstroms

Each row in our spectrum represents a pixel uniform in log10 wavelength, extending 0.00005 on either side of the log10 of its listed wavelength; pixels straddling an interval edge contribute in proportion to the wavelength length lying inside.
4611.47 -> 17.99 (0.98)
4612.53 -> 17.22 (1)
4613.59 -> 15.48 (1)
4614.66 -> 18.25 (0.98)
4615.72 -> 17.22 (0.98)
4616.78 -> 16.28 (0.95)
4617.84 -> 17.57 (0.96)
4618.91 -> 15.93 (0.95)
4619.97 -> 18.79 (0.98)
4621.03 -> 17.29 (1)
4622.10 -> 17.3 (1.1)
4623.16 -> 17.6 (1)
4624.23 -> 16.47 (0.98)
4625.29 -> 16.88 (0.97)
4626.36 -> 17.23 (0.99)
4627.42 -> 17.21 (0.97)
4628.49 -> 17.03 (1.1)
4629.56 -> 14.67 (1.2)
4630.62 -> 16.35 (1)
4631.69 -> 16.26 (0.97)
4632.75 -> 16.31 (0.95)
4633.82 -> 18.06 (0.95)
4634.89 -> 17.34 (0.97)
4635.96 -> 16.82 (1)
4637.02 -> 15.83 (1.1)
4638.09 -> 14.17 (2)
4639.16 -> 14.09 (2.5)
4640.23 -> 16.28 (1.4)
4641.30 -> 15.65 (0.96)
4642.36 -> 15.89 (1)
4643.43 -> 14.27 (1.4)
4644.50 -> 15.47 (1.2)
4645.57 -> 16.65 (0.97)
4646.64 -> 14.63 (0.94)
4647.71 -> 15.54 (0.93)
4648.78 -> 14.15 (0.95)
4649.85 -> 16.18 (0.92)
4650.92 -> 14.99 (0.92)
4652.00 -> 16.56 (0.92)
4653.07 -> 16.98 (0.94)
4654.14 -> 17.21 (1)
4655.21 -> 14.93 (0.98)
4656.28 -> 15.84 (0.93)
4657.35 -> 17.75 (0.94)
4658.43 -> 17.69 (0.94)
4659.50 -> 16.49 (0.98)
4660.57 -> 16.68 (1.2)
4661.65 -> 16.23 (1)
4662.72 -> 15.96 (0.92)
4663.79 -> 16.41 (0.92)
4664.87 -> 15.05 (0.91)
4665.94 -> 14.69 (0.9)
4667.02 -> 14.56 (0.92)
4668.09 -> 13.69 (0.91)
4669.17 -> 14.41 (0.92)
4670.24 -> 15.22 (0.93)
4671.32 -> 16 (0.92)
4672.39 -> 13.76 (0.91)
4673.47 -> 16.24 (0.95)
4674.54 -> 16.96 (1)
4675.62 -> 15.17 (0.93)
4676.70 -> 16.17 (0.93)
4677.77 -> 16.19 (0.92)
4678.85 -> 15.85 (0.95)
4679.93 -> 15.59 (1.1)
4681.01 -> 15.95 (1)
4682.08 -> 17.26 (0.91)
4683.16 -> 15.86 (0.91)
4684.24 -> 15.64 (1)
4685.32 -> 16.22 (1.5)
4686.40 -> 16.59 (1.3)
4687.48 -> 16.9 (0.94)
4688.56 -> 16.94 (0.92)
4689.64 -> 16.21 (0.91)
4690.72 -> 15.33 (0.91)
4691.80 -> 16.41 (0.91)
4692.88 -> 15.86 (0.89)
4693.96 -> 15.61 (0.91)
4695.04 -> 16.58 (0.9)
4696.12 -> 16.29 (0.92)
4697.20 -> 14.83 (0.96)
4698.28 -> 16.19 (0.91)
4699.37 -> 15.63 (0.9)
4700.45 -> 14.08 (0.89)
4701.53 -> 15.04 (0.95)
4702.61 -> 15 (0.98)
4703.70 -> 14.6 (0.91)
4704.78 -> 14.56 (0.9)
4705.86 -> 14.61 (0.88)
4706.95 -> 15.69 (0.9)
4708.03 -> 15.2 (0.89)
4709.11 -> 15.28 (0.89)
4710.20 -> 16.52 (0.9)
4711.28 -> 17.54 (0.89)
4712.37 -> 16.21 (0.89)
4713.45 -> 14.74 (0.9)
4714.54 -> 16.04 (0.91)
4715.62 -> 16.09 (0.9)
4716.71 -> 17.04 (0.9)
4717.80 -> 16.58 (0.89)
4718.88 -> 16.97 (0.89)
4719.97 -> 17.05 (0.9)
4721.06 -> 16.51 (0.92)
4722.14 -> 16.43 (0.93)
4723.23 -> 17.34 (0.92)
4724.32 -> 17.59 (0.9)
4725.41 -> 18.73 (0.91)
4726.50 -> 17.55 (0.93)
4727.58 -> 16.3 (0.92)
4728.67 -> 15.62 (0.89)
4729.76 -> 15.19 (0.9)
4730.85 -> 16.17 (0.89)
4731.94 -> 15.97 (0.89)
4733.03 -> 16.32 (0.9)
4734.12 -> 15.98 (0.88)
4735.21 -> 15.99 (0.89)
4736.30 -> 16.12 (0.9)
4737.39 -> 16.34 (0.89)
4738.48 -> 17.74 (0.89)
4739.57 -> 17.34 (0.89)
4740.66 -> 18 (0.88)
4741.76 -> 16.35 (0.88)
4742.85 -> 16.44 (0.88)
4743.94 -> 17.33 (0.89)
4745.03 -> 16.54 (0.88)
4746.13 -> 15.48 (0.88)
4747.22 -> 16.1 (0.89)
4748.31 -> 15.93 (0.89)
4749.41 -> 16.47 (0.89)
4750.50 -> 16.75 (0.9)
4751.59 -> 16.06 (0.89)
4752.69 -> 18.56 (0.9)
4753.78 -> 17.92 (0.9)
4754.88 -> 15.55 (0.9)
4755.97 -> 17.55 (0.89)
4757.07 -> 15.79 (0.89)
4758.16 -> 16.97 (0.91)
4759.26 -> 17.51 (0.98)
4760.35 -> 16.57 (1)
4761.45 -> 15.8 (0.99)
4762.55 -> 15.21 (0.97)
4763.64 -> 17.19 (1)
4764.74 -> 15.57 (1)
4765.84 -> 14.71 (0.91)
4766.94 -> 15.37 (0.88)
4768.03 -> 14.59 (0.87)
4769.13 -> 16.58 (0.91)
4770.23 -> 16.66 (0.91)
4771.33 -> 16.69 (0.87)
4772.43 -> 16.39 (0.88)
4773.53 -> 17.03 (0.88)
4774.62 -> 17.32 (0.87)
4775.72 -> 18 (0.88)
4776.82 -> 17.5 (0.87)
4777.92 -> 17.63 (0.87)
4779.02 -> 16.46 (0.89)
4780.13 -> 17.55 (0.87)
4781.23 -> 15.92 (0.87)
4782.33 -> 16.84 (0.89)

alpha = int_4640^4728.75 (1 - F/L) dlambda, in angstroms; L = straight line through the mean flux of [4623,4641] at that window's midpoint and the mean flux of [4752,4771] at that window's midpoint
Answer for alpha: 2.2 angstroms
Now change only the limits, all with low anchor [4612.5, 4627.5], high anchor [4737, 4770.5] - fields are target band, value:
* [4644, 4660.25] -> 0.8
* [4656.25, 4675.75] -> 1.3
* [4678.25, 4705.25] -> 1.6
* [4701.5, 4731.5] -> 0.9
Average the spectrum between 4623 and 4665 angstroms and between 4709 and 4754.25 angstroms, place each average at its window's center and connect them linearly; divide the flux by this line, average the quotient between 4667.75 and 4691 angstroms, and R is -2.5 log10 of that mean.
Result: 0.03 mag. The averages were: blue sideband 16.1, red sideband 16.6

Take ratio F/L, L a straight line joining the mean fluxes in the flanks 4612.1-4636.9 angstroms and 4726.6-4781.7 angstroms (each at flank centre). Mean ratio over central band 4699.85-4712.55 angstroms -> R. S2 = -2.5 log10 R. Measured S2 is 0.09 mag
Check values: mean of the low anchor 16.9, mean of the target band 15.3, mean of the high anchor 16.5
